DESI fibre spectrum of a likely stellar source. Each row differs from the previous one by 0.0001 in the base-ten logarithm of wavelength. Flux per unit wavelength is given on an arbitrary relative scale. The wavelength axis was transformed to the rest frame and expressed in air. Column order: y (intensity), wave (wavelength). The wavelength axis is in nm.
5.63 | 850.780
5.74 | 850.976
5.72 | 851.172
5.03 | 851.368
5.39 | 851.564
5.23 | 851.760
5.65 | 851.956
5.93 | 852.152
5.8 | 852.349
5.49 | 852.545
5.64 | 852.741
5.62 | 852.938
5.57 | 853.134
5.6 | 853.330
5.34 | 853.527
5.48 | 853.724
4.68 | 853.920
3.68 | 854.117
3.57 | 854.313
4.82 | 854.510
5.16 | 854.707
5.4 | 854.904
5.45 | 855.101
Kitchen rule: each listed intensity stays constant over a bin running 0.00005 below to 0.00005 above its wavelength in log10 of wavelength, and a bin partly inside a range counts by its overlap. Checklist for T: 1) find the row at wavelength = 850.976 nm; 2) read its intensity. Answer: 5.74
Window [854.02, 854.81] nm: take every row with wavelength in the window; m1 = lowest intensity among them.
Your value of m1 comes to 3.57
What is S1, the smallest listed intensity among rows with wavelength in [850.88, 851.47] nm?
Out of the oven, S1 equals 5.03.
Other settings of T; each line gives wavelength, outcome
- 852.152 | 5.93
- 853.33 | 5.6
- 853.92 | 4.68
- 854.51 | 4.82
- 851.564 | 5.39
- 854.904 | 5.4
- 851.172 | 5.72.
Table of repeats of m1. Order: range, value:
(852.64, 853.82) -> 5.34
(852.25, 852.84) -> 5.49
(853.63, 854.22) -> 3.68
